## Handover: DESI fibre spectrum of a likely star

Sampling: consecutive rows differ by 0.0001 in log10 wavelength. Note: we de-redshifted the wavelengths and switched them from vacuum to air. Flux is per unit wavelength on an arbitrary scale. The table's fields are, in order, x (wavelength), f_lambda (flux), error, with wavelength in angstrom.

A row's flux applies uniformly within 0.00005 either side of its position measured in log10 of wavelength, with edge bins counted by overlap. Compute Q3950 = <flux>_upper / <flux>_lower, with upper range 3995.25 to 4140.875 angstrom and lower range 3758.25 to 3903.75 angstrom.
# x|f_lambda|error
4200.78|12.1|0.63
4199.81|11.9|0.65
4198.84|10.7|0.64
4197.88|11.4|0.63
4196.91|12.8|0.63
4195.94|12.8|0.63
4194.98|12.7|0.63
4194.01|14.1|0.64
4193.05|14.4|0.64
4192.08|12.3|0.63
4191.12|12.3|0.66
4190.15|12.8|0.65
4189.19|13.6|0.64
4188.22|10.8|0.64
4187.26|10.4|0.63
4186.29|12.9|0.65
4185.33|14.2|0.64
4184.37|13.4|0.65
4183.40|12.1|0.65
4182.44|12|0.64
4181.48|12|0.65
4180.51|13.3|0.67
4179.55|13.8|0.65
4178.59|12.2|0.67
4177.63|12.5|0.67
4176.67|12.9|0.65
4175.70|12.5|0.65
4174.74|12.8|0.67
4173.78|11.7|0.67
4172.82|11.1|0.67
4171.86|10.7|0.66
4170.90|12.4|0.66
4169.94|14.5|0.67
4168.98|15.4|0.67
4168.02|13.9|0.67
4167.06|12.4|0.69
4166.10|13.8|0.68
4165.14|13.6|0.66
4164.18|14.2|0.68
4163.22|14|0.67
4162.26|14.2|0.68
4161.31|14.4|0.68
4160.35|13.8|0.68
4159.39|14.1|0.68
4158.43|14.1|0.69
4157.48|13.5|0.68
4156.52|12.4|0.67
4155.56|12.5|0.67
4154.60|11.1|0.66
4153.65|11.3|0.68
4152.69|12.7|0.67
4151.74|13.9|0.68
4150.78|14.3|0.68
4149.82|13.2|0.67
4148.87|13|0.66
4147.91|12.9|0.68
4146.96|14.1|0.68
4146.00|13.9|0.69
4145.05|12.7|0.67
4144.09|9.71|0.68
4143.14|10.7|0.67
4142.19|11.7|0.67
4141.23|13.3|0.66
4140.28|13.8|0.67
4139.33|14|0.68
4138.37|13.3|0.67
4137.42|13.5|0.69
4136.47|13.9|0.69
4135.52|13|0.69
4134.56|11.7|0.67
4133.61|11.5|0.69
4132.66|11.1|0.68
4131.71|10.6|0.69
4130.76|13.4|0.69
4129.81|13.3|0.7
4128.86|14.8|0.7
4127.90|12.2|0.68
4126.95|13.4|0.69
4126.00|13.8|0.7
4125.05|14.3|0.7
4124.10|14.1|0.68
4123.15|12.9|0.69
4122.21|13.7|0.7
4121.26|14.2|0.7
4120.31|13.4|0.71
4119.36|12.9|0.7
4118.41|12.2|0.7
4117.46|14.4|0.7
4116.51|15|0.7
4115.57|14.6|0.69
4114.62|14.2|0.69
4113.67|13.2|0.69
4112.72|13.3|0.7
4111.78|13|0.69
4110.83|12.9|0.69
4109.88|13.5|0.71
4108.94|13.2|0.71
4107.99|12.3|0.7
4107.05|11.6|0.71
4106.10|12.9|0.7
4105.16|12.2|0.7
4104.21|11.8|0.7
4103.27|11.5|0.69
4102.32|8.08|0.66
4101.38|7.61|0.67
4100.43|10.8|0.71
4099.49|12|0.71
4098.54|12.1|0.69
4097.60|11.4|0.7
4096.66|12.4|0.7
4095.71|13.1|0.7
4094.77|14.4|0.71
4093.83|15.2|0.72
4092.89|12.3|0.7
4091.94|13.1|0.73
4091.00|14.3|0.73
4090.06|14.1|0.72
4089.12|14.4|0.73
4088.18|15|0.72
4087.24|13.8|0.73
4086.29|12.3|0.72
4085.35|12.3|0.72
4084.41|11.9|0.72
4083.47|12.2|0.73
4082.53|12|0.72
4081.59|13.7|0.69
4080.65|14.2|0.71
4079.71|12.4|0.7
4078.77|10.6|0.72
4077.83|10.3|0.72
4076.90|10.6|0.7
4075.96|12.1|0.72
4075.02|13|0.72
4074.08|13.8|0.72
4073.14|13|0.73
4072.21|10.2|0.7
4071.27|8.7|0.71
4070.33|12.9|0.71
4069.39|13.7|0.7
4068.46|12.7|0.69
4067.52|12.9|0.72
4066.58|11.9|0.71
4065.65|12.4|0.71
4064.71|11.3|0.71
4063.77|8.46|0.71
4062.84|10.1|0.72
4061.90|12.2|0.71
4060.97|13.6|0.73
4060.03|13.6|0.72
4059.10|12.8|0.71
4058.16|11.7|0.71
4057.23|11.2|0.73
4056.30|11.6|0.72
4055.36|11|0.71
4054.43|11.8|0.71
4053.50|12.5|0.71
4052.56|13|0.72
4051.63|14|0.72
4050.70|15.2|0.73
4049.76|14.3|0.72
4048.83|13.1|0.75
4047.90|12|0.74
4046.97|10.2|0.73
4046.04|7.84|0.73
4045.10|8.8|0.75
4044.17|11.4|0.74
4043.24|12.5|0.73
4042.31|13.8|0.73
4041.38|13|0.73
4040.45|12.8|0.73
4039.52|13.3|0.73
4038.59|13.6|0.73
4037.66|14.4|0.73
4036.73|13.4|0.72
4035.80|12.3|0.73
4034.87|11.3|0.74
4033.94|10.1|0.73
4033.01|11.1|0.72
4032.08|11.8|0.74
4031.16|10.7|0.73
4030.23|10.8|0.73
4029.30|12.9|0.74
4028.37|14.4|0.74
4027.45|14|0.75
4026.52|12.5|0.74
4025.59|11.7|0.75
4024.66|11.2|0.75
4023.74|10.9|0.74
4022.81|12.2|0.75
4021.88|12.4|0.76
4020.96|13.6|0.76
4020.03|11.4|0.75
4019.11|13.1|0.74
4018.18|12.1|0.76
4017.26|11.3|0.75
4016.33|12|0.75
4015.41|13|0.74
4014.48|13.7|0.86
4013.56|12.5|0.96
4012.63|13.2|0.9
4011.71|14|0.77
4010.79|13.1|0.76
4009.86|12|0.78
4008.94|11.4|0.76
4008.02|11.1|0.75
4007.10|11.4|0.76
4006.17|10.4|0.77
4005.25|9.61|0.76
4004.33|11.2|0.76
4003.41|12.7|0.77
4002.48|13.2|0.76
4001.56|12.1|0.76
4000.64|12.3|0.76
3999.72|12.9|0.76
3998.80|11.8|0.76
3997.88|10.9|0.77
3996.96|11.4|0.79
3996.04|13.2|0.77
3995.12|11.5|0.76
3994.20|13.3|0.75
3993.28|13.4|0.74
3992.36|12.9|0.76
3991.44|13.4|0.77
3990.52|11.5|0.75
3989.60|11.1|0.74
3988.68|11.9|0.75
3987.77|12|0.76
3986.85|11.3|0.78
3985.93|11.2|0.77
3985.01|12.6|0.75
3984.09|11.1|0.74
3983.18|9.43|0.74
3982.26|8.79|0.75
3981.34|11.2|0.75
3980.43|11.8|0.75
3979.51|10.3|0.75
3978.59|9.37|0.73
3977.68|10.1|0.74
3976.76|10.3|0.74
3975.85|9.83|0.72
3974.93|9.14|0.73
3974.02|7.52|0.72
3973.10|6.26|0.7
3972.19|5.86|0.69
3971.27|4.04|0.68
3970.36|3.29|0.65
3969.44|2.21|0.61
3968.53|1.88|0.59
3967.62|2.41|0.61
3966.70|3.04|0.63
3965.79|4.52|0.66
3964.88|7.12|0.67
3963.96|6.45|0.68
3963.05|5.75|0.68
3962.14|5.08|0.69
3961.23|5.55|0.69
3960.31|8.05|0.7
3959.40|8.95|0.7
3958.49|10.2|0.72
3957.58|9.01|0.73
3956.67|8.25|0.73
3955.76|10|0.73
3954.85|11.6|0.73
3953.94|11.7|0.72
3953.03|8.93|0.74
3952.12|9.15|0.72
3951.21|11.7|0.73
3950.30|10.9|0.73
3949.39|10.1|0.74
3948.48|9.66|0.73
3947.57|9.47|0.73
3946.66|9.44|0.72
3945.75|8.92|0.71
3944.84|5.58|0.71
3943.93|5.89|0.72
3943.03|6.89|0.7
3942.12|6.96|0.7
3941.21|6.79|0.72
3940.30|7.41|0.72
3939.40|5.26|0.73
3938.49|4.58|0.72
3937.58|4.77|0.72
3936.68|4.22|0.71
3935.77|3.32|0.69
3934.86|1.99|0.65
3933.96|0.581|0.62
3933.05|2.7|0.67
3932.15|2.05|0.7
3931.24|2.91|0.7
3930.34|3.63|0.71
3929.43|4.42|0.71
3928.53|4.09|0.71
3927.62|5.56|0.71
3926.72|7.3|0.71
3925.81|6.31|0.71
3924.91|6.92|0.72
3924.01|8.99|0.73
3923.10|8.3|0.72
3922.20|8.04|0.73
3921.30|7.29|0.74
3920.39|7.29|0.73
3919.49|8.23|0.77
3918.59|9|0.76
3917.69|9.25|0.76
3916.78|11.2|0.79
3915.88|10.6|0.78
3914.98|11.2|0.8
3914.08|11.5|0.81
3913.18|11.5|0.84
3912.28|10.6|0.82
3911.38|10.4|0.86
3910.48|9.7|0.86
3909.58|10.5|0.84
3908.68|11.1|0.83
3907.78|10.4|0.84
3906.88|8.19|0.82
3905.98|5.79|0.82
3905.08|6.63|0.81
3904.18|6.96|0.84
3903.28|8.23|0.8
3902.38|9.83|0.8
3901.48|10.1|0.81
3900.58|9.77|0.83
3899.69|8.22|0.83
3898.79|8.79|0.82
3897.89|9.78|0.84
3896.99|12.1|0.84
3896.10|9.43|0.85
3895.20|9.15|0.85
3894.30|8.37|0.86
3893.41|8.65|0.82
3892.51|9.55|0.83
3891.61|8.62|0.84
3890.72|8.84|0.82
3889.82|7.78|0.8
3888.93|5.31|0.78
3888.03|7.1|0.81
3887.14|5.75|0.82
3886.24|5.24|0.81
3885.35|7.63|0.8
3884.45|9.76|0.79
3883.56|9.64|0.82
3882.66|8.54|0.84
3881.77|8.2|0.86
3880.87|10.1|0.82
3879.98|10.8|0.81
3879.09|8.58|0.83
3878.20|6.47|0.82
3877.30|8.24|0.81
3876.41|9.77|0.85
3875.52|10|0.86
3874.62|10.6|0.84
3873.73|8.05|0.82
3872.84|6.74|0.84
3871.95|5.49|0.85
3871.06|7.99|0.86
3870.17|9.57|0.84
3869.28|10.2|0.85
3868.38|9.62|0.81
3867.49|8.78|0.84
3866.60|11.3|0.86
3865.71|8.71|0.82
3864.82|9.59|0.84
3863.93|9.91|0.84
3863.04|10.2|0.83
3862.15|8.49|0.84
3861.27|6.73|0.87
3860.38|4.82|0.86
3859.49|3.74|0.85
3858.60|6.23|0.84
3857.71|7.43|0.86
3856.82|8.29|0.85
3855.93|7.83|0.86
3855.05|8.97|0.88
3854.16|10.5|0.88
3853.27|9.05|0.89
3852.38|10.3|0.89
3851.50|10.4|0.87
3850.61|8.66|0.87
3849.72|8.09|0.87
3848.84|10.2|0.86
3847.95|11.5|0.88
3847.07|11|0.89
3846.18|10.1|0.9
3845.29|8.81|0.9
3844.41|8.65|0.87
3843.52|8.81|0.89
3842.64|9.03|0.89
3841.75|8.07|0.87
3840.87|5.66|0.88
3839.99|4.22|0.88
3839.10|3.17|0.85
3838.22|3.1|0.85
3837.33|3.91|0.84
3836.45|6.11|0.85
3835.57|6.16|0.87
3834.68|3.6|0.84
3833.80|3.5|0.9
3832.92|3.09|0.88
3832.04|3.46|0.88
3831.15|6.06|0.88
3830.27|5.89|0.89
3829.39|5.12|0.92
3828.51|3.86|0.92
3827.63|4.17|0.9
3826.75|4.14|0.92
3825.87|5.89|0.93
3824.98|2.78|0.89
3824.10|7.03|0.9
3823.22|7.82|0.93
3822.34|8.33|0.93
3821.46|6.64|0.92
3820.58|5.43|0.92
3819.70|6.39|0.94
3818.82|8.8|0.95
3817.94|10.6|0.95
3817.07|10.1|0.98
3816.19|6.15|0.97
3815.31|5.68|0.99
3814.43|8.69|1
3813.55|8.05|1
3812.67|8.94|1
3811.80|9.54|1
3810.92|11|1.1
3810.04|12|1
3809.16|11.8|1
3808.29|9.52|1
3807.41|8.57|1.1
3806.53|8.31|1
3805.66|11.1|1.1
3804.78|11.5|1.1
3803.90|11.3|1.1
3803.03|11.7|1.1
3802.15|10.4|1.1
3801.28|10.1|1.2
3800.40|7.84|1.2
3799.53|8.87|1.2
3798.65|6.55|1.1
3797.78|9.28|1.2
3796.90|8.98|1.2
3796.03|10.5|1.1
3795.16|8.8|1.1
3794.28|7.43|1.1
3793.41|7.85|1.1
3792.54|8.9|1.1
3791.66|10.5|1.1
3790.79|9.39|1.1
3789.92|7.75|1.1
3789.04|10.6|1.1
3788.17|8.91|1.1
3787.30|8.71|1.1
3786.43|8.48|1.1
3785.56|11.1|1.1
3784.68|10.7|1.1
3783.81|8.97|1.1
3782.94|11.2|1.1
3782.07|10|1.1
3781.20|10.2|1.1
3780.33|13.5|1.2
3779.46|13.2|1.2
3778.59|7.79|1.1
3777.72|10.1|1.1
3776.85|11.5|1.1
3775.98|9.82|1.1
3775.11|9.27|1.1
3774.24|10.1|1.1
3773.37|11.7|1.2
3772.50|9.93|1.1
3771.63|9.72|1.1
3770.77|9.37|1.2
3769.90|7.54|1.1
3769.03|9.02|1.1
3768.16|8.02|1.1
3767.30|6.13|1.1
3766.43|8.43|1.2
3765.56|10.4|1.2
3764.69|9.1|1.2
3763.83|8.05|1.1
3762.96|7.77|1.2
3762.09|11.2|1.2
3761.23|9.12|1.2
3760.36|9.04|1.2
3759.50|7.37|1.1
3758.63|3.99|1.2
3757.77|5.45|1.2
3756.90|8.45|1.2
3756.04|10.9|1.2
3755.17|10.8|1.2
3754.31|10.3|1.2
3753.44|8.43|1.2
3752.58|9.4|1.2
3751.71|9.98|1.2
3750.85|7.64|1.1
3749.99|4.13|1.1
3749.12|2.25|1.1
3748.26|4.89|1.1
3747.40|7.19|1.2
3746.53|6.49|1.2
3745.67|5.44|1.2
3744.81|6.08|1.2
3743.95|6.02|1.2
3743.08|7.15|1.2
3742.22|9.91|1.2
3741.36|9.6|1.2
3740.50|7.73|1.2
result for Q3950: 1.47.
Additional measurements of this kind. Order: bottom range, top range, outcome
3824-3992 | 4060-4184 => 1.62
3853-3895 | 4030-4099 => 1.48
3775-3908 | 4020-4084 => 1.45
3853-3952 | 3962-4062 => 1.38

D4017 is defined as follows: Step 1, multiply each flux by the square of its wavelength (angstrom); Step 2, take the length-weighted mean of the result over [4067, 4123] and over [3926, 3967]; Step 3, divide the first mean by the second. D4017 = 2.0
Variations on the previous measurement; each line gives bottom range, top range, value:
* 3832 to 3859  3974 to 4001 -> 1.64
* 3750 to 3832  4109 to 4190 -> 1.79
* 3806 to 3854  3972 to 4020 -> 1.69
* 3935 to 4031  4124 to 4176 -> 1.44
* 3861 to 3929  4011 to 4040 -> 1.52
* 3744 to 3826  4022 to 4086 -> 1.58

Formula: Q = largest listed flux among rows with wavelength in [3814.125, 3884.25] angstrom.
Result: 11.5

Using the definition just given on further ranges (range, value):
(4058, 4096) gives 15.2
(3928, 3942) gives 7.41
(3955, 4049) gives 14.4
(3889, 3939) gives 12.1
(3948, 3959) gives 11.7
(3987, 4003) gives 13.4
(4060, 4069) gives 13.6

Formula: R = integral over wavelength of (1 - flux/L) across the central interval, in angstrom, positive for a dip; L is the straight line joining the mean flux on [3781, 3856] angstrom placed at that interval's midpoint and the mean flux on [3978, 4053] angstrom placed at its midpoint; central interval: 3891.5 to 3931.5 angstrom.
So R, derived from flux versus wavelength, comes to 5.6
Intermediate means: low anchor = 8.14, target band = 8.56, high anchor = 12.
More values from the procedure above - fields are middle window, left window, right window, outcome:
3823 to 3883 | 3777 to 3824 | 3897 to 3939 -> 6.50 angstrom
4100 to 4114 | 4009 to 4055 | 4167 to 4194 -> 0.77 angstrom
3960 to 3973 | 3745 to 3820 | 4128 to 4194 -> 7.43 angstrom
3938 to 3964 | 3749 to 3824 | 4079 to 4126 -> 6.66 angstrom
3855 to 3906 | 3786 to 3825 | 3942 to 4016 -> 4.68 angstrom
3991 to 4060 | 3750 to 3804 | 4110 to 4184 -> -2.40 angstrom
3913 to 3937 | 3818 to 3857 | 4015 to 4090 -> 6.50 angstrom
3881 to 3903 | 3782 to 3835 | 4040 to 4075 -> 2.01 angstrom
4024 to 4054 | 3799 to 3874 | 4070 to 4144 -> -2.17 angstrom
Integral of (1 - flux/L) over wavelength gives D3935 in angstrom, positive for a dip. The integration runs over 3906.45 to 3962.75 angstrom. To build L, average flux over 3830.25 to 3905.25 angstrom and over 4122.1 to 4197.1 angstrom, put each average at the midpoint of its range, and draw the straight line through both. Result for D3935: 8.7 angstrom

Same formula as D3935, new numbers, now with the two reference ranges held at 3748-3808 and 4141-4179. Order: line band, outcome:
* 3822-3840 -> 9.0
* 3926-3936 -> 6.6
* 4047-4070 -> -0.8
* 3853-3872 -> 3.0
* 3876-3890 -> 2.9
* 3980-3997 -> -0.8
